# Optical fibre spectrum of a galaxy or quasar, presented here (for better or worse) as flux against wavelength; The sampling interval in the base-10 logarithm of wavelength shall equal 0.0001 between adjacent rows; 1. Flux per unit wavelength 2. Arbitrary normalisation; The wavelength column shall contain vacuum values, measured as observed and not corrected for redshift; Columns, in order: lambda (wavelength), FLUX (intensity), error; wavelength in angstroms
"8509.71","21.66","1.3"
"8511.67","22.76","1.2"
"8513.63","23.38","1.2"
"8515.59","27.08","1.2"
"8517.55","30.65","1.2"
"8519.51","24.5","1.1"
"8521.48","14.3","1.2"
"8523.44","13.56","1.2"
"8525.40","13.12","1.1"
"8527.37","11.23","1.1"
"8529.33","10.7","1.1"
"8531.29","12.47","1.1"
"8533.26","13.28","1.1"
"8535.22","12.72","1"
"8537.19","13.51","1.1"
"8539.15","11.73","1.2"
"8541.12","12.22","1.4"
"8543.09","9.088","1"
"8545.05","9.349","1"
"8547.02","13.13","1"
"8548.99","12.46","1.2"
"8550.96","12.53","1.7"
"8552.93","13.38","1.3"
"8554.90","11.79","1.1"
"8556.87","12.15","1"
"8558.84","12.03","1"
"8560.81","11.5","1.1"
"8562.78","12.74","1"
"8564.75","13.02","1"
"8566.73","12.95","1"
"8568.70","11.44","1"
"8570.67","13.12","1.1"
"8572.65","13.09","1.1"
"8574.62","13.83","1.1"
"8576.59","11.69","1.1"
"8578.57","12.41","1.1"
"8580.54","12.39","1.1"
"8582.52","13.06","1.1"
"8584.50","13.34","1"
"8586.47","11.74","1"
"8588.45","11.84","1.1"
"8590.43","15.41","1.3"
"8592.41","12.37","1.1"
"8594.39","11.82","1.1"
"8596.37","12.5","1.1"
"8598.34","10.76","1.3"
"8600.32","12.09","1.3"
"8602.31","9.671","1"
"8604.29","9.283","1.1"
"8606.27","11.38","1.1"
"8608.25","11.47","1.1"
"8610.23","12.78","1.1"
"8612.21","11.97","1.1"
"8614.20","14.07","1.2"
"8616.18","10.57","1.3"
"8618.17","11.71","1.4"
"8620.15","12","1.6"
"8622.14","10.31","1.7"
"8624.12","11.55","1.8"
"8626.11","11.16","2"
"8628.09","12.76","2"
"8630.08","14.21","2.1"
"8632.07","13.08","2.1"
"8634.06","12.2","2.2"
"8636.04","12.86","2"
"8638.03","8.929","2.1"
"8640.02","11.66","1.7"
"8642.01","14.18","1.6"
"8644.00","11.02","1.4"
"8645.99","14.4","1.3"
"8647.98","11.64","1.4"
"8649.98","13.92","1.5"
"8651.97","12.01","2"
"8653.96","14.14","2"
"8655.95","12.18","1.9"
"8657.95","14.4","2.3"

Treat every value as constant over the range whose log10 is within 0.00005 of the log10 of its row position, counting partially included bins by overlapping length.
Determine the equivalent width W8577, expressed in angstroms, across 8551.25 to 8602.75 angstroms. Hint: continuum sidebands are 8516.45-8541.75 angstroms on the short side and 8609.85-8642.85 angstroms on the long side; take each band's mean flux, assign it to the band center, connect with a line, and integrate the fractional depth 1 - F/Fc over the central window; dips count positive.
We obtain 4.4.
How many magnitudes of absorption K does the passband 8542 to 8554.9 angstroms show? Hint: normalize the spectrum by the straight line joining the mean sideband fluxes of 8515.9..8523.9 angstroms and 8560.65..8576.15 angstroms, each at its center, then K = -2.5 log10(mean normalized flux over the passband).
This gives 0.365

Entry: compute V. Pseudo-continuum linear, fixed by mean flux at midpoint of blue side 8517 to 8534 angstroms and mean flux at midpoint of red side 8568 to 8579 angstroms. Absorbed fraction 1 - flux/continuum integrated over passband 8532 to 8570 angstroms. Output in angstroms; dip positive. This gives 5.0 angstroms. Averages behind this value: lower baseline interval 15.6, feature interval 12.2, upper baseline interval 12.6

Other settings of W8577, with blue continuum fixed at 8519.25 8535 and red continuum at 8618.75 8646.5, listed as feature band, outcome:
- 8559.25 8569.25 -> 0.6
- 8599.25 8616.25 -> 1.3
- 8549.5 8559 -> 0.6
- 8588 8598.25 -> 0.0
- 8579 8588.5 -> 0.2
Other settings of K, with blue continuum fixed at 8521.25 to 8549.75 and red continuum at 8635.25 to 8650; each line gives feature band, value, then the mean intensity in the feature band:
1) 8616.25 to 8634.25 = 0.015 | 12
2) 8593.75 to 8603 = 0.071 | 11.4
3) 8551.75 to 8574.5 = -0.033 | 12.5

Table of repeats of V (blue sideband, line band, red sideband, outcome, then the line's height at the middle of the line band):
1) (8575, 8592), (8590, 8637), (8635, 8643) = 1.3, 12.3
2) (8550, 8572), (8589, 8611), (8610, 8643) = 0.8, 12.2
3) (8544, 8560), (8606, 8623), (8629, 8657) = 0.8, 12.4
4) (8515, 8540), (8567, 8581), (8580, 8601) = 0.8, 13.4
